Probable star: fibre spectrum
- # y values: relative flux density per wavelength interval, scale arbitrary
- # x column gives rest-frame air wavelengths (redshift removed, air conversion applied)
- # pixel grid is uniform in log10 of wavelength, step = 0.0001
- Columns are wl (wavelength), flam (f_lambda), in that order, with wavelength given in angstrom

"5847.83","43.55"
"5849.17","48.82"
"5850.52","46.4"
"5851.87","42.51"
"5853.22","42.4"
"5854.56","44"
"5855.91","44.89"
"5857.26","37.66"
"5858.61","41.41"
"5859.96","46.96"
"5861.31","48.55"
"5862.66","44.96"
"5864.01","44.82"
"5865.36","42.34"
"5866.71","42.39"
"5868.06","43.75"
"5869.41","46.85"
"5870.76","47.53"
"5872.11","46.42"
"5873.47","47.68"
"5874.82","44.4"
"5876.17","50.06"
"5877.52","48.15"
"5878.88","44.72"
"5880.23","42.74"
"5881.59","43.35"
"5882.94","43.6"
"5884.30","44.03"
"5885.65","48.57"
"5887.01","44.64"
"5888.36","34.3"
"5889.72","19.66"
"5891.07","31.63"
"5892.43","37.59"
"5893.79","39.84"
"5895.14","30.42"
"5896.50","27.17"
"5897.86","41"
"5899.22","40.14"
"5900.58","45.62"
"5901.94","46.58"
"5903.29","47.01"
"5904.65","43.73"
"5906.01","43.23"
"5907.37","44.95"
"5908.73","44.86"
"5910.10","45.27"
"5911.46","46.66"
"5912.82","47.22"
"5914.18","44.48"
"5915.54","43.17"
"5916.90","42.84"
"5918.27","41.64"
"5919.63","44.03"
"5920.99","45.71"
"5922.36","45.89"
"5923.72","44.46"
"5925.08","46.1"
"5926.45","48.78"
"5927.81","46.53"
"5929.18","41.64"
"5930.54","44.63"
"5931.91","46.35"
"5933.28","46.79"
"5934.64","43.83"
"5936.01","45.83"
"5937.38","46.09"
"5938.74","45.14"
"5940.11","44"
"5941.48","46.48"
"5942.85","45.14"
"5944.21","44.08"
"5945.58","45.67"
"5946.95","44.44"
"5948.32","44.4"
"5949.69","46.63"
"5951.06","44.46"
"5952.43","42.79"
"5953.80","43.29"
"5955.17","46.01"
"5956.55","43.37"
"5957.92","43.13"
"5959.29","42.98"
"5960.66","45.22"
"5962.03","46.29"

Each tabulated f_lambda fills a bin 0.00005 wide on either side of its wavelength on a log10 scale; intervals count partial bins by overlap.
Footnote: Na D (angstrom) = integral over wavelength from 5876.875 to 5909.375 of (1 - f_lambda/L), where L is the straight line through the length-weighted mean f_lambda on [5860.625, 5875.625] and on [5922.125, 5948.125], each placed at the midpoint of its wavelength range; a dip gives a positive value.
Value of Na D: 3.4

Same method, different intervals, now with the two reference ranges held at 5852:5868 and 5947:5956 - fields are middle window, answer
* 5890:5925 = 1.7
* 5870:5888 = -0.7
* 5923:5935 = -0.3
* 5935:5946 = -0.2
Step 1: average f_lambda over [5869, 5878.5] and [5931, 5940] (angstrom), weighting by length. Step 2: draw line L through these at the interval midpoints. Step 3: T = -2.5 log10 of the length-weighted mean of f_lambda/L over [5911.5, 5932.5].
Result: 0.02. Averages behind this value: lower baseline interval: 47.2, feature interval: 45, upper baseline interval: 45.5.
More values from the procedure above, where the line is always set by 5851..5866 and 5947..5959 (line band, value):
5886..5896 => 0.27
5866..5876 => -0.05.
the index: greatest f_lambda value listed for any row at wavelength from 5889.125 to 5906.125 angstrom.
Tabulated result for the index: 47.01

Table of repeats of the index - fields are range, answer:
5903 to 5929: 48.78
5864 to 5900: 50.06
